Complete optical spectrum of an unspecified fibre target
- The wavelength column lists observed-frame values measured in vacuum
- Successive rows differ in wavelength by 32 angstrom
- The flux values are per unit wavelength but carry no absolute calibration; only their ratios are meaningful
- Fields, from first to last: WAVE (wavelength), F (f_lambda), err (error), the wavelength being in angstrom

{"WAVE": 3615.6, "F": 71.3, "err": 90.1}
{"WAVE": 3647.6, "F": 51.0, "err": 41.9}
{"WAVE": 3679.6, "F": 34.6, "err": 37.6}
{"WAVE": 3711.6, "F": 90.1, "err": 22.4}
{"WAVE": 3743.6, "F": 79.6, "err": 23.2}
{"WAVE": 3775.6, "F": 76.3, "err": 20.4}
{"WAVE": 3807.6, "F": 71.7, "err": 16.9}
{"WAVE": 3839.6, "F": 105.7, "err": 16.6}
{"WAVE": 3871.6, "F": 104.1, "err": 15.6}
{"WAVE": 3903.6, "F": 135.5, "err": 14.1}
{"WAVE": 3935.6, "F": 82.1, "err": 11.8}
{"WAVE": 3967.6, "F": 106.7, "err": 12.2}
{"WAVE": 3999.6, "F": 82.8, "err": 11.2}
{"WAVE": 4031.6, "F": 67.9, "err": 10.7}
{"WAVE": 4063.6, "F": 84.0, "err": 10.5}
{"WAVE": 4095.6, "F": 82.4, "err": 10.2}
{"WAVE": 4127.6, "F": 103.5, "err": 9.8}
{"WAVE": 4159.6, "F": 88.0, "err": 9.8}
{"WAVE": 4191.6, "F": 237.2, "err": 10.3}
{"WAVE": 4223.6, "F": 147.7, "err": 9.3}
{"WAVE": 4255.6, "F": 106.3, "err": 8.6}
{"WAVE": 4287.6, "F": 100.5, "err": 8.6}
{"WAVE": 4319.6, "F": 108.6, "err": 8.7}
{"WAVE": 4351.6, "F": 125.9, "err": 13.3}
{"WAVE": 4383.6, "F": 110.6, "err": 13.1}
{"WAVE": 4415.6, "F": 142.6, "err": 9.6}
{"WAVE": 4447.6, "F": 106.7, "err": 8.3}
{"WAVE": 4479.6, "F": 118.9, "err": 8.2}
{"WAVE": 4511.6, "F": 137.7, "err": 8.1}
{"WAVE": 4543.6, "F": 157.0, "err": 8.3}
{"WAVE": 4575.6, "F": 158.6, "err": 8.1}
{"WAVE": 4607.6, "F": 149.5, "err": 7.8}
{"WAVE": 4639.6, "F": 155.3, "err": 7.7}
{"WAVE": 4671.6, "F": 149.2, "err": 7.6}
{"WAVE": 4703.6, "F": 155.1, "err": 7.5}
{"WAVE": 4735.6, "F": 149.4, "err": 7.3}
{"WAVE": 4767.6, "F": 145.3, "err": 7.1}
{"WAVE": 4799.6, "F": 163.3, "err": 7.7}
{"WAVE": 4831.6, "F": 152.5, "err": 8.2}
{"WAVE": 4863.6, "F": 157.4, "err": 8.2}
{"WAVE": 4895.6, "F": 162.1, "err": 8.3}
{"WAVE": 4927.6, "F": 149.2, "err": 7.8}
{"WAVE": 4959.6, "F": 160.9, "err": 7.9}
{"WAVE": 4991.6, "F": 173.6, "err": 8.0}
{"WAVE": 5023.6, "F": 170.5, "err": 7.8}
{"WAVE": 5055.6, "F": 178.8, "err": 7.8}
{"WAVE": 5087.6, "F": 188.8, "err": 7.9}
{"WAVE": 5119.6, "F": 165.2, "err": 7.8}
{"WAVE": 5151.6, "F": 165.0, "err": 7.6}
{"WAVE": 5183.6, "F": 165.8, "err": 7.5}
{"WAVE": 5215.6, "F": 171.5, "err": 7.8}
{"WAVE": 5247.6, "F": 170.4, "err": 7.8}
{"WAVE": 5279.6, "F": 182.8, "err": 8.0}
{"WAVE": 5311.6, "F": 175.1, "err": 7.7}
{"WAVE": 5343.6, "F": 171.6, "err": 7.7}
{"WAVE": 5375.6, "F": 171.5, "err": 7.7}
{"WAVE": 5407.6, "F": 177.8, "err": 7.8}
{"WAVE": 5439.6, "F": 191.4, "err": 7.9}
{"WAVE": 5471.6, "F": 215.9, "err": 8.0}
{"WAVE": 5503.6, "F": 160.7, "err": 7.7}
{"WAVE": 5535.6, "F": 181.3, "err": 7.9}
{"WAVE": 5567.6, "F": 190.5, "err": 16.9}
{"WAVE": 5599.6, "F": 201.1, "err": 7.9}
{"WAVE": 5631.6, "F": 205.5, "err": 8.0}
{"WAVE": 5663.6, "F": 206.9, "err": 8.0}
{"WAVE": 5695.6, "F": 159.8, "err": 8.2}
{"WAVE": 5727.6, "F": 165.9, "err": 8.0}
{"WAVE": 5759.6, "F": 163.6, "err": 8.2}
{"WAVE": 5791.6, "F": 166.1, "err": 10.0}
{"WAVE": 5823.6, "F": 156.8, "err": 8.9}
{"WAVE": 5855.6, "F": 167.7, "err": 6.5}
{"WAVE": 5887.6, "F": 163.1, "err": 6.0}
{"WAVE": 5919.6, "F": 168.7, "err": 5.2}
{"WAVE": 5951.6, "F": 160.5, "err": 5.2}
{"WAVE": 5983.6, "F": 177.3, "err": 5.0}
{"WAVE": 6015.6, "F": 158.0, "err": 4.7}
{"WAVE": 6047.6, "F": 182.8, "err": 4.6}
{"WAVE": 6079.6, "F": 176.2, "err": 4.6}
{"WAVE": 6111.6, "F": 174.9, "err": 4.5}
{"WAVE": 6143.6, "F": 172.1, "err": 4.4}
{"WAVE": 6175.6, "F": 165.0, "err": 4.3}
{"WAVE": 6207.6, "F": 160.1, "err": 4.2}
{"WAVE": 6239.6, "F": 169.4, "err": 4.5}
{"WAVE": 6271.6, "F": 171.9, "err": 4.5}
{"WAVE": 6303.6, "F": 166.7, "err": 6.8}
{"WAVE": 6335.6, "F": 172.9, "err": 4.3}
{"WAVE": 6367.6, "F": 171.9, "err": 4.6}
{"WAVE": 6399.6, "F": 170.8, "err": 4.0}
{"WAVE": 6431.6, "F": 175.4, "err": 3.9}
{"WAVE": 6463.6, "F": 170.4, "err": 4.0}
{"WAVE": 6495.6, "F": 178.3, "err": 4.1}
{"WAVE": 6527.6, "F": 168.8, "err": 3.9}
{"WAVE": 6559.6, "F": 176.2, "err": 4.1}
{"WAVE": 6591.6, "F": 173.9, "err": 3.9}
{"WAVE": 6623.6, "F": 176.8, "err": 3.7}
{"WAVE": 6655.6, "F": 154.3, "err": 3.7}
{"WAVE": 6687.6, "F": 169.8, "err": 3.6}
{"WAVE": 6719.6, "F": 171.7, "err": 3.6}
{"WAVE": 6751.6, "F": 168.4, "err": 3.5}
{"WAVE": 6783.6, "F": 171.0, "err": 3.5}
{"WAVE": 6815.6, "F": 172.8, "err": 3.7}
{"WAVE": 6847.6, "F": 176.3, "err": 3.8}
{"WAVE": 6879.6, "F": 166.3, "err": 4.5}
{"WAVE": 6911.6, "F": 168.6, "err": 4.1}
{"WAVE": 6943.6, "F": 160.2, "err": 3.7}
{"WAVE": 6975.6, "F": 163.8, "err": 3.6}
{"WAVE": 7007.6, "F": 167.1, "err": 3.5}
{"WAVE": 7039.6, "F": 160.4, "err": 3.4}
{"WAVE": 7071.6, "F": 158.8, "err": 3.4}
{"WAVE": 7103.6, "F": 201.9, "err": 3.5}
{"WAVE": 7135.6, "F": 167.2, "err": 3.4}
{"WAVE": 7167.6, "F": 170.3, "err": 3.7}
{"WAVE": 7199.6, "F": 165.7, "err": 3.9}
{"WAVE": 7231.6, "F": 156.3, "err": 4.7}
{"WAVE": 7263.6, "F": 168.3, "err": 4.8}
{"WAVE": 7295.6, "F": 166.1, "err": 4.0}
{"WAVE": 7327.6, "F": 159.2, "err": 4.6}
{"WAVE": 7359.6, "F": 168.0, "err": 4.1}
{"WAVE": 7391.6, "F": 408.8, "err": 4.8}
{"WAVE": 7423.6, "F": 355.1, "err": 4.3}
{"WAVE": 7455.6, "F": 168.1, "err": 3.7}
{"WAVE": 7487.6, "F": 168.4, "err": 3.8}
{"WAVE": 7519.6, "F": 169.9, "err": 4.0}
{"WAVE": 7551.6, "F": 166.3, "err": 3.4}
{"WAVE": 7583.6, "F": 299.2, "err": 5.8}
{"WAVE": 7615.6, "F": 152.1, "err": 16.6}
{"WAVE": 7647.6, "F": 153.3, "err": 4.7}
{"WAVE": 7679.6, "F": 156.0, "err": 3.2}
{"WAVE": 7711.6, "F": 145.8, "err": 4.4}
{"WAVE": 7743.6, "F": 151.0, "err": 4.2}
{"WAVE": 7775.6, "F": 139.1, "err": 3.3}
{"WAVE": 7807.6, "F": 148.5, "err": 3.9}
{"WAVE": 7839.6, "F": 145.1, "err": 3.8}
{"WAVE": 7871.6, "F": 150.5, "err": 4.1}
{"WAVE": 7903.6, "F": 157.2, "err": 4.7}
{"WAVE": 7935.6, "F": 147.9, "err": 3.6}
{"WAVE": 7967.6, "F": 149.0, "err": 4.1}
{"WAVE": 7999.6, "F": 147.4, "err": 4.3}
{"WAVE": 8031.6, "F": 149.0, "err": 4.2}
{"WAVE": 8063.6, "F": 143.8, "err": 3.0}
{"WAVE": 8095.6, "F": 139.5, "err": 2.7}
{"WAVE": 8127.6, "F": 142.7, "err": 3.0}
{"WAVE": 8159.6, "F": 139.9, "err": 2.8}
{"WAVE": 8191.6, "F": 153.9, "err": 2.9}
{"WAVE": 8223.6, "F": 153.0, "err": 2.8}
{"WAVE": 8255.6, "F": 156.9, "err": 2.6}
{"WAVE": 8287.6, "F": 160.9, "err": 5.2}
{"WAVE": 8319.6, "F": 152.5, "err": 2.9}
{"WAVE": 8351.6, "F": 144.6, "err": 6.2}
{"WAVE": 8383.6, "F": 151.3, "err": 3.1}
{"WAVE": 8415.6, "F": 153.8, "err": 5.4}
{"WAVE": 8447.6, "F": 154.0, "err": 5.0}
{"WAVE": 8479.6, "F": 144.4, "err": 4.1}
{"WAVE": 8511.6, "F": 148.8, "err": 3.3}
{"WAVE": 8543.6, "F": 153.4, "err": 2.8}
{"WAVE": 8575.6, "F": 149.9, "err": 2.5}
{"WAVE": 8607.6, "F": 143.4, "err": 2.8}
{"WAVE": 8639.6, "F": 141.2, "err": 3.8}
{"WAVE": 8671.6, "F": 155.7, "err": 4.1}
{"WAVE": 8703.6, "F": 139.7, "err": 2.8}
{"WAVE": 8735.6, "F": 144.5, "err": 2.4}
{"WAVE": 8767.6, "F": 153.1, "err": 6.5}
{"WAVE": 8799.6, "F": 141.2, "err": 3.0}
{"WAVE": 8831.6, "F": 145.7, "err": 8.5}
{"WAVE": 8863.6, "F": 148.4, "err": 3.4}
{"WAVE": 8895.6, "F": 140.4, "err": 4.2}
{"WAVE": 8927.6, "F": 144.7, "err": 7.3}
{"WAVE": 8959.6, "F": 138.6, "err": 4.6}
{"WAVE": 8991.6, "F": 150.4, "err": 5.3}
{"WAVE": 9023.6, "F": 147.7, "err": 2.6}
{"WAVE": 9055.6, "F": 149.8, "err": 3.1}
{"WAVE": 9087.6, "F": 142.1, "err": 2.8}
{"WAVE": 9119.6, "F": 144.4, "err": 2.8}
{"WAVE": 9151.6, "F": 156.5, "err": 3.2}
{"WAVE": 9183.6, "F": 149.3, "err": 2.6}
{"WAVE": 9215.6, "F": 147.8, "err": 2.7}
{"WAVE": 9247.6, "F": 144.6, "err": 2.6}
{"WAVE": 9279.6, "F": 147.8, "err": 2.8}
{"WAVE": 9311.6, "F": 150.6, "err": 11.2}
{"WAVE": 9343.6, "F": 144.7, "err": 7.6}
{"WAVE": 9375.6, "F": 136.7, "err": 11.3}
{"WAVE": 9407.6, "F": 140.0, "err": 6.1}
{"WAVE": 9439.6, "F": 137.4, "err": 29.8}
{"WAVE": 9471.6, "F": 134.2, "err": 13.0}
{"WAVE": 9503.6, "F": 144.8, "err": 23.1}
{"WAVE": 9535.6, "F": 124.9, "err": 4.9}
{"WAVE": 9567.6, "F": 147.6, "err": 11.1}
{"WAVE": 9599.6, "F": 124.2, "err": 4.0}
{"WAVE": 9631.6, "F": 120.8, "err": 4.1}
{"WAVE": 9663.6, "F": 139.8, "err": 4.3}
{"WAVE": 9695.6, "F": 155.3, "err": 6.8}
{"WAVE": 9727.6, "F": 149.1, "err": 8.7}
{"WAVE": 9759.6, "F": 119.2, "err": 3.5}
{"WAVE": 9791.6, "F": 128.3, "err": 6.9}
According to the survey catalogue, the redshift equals 0.128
